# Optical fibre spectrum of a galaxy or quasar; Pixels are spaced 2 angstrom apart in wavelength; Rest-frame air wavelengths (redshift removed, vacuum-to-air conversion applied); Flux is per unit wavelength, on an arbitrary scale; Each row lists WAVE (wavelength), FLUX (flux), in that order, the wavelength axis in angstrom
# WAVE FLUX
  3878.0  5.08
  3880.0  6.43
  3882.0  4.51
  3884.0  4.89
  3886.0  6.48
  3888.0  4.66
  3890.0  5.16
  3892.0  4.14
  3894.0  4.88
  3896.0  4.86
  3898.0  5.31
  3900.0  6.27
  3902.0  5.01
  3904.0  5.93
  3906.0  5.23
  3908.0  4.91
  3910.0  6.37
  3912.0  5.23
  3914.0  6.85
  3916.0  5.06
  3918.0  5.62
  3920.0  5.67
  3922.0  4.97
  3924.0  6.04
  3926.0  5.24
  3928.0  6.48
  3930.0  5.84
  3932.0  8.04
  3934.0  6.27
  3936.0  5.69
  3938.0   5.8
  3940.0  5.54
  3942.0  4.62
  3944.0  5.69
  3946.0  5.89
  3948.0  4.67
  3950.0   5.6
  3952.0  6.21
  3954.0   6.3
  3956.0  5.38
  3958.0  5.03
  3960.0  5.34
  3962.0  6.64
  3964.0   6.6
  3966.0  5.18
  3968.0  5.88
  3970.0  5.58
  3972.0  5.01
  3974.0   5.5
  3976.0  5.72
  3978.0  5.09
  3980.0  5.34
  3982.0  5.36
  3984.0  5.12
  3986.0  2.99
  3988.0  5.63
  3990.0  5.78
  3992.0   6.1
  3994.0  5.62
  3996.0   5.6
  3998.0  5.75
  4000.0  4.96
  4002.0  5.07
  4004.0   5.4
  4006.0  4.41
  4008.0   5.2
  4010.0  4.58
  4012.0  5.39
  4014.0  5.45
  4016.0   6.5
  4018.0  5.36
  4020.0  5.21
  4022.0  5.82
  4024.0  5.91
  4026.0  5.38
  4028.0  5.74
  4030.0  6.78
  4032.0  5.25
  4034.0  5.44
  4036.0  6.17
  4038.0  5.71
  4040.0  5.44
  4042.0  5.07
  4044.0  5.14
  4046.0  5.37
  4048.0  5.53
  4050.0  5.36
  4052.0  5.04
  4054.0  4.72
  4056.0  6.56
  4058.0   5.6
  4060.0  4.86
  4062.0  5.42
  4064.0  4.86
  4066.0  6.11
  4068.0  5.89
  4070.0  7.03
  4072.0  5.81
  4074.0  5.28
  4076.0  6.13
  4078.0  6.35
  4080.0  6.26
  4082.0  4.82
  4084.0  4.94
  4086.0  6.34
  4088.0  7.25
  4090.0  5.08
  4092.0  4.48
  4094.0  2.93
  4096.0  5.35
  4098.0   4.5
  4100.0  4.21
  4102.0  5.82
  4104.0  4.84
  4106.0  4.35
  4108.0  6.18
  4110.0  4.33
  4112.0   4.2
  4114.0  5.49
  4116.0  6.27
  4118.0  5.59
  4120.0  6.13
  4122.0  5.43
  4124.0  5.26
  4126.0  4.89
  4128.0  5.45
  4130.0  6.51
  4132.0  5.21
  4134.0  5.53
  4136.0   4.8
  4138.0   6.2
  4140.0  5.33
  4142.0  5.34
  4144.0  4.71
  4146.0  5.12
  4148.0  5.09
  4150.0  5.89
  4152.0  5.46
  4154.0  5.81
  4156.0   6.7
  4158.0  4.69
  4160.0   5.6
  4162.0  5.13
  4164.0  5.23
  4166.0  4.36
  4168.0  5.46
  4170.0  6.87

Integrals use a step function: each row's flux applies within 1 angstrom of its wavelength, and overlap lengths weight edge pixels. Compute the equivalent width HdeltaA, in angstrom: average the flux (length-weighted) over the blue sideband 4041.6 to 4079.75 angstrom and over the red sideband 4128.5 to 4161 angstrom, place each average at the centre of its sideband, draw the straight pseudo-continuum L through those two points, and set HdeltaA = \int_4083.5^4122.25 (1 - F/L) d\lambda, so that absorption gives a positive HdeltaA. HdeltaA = 2.6 angstrom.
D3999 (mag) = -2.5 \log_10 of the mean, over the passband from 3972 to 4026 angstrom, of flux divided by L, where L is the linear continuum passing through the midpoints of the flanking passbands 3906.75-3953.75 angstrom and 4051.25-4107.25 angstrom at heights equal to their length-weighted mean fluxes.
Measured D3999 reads 0.05 mag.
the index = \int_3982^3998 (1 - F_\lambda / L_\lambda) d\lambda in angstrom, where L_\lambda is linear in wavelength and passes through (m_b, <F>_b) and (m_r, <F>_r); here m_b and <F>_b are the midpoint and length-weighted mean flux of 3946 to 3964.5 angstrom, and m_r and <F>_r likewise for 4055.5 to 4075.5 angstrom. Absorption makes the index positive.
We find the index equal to 1.2 angstrom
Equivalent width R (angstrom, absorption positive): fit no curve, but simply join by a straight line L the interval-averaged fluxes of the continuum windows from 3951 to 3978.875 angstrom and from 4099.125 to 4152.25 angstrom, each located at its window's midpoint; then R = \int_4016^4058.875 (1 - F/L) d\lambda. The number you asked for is -0.4 angstrom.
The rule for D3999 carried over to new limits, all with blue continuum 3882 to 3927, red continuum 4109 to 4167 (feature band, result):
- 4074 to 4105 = 0.02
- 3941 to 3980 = -0.04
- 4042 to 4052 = 0.02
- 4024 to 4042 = -0.07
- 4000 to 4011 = 0.09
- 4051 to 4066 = 0.01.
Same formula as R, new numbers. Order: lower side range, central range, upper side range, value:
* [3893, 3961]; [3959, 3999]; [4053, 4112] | 0.4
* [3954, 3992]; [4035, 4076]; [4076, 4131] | -1.5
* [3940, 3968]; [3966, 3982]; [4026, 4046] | 0.6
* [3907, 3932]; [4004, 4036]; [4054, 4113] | 0.1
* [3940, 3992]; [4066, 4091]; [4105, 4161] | -2.4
